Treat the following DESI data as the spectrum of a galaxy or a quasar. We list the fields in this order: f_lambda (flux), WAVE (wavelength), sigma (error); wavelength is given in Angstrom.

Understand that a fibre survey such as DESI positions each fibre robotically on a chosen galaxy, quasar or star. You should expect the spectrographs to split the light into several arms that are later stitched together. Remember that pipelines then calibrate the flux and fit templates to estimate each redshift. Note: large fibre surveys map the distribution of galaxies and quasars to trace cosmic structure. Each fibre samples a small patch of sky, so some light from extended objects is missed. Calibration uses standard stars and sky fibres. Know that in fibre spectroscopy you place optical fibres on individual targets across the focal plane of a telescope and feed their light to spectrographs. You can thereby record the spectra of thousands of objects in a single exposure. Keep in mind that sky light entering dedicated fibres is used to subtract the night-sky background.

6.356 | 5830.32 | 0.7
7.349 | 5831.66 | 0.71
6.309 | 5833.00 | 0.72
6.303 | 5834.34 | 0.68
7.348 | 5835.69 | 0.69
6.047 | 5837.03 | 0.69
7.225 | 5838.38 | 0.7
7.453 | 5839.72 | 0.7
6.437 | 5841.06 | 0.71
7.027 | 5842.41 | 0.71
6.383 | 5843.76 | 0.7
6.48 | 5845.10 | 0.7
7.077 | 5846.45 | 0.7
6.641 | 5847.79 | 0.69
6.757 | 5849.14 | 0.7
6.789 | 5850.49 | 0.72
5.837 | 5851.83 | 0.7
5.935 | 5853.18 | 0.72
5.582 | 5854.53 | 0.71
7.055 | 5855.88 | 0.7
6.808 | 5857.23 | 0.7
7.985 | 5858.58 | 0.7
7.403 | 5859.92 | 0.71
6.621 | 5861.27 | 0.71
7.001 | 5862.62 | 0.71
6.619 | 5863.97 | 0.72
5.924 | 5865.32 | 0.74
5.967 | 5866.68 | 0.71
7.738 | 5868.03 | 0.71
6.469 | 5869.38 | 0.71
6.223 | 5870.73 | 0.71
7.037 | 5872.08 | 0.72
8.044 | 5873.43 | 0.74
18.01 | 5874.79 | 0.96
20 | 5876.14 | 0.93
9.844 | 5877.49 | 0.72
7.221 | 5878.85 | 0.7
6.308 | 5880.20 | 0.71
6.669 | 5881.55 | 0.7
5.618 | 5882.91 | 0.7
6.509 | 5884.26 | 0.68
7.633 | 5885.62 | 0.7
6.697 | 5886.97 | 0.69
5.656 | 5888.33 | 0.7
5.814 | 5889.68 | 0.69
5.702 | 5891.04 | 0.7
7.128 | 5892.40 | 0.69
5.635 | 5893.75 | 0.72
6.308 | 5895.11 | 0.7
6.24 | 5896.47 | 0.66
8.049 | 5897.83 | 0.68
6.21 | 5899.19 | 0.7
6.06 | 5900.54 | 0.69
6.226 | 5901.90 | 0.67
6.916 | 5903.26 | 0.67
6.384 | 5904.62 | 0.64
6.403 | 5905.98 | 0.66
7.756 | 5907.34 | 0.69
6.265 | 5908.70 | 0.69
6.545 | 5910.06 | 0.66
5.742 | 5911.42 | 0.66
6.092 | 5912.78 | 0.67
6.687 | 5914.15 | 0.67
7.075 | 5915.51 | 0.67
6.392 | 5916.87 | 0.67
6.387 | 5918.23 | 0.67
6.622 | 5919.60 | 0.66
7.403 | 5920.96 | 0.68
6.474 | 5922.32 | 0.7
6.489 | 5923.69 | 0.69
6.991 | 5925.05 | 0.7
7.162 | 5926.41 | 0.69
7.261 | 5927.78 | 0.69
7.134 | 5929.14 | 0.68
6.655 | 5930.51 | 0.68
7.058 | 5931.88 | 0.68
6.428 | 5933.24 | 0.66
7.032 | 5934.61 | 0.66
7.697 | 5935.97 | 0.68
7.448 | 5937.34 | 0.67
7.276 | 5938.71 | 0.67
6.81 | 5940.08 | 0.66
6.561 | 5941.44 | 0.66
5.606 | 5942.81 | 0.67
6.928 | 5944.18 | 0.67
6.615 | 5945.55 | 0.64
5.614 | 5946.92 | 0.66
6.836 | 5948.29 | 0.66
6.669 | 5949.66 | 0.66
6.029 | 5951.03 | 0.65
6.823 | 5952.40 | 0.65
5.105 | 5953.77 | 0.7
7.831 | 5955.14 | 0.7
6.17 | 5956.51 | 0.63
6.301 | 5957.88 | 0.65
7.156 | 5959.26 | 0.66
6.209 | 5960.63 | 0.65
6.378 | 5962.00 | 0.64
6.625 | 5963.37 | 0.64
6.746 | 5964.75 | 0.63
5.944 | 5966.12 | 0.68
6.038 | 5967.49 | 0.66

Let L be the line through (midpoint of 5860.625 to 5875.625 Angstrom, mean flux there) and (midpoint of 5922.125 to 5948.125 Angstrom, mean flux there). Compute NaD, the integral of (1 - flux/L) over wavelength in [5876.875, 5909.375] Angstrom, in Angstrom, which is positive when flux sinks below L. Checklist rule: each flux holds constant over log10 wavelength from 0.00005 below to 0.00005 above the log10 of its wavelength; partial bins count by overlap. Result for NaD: 3.8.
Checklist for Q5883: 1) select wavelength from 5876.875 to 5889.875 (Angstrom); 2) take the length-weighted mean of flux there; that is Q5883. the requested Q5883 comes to 6.82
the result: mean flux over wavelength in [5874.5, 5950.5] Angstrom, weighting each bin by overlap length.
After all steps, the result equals 7.06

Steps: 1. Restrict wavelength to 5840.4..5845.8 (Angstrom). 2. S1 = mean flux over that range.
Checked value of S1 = 6.57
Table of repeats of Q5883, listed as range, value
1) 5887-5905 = 6.34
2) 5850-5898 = 7.39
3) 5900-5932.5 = 6.67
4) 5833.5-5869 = 6.7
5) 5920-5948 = 6.83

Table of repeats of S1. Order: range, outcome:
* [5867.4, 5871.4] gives 6.81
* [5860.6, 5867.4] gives 6.43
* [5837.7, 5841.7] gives 7.05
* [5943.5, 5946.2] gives 6.77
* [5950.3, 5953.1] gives 6.43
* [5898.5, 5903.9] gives 6.36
